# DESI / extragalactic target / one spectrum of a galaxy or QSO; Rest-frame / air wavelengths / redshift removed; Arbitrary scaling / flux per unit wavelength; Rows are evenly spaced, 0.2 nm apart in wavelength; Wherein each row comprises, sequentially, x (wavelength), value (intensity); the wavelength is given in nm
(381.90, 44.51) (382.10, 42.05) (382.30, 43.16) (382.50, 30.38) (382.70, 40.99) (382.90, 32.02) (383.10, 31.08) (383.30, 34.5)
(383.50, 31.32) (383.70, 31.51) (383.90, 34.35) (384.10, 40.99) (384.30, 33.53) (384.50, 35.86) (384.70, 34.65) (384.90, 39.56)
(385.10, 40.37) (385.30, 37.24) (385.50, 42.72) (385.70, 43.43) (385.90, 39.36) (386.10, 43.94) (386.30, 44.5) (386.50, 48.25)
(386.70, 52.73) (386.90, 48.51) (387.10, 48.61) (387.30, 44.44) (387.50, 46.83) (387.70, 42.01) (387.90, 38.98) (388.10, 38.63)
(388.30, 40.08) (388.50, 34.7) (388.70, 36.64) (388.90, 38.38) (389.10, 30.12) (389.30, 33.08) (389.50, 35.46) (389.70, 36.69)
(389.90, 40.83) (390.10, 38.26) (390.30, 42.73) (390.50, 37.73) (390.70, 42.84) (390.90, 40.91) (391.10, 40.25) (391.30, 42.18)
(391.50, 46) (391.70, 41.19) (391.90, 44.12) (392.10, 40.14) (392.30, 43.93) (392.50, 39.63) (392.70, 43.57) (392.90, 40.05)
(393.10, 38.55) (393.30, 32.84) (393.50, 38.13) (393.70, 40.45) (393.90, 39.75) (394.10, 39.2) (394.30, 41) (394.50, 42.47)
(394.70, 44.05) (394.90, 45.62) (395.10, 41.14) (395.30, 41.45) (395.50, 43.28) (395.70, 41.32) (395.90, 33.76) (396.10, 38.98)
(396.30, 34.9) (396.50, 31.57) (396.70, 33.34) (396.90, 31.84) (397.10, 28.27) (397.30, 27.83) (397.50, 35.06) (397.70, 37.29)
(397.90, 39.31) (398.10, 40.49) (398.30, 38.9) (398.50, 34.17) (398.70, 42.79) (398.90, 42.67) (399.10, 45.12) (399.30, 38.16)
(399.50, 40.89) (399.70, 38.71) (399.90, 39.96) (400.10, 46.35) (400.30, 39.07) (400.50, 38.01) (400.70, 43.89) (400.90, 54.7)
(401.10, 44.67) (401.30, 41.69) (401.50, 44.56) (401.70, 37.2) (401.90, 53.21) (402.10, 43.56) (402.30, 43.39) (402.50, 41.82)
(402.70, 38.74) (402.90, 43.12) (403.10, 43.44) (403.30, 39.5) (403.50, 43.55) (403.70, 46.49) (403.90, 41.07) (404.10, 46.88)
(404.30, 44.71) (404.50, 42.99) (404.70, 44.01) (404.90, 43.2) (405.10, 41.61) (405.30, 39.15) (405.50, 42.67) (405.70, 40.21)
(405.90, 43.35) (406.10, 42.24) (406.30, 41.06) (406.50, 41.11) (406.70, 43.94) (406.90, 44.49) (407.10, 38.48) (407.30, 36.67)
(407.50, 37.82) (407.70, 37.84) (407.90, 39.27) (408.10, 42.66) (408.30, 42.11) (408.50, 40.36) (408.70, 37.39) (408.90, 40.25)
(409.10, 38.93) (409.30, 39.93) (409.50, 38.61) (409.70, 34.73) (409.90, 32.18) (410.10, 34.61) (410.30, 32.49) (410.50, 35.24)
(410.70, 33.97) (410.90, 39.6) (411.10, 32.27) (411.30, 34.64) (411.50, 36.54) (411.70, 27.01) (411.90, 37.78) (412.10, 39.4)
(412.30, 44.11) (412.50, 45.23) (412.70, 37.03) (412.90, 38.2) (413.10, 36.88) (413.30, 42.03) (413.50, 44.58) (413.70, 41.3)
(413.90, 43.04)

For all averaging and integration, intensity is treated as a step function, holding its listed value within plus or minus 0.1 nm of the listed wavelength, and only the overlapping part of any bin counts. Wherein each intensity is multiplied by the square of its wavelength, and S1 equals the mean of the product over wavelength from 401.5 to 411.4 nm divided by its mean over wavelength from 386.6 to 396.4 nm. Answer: 1.07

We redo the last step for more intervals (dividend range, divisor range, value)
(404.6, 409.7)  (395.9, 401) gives 1.10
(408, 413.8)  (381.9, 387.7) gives 1.08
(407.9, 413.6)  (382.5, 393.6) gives 1.07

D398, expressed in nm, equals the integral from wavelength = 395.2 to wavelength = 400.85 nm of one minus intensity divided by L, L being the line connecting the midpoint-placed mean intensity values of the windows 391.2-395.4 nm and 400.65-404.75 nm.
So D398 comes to 0.58 nm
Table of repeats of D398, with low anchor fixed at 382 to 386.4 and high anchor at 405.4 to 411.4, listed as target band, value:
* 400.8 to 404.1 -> -0.47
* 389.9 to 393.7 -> -0.28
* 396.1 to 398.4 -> 0.21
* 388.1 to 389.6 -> 0.08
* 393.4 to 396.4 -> -0.18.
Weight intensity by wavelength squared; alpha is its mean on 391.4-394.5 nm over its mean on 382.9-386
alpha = 1.2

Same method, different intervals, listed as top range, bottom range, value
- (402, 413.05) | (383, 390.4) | 1.12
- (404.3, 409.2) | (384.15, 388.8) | 1.09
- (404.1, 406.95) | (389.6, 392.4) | 1.11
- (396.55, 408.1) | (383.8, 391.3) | 1.10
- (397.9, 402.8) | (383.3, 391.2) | 1.13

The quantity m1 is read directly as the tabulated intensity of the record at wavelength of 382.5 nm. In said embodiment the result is 30.38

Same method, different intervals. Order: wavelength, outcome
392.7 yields 43.57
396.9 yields 31.84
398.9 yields 42.67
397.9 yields 39.31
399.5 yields 40.89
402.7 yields 38.74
